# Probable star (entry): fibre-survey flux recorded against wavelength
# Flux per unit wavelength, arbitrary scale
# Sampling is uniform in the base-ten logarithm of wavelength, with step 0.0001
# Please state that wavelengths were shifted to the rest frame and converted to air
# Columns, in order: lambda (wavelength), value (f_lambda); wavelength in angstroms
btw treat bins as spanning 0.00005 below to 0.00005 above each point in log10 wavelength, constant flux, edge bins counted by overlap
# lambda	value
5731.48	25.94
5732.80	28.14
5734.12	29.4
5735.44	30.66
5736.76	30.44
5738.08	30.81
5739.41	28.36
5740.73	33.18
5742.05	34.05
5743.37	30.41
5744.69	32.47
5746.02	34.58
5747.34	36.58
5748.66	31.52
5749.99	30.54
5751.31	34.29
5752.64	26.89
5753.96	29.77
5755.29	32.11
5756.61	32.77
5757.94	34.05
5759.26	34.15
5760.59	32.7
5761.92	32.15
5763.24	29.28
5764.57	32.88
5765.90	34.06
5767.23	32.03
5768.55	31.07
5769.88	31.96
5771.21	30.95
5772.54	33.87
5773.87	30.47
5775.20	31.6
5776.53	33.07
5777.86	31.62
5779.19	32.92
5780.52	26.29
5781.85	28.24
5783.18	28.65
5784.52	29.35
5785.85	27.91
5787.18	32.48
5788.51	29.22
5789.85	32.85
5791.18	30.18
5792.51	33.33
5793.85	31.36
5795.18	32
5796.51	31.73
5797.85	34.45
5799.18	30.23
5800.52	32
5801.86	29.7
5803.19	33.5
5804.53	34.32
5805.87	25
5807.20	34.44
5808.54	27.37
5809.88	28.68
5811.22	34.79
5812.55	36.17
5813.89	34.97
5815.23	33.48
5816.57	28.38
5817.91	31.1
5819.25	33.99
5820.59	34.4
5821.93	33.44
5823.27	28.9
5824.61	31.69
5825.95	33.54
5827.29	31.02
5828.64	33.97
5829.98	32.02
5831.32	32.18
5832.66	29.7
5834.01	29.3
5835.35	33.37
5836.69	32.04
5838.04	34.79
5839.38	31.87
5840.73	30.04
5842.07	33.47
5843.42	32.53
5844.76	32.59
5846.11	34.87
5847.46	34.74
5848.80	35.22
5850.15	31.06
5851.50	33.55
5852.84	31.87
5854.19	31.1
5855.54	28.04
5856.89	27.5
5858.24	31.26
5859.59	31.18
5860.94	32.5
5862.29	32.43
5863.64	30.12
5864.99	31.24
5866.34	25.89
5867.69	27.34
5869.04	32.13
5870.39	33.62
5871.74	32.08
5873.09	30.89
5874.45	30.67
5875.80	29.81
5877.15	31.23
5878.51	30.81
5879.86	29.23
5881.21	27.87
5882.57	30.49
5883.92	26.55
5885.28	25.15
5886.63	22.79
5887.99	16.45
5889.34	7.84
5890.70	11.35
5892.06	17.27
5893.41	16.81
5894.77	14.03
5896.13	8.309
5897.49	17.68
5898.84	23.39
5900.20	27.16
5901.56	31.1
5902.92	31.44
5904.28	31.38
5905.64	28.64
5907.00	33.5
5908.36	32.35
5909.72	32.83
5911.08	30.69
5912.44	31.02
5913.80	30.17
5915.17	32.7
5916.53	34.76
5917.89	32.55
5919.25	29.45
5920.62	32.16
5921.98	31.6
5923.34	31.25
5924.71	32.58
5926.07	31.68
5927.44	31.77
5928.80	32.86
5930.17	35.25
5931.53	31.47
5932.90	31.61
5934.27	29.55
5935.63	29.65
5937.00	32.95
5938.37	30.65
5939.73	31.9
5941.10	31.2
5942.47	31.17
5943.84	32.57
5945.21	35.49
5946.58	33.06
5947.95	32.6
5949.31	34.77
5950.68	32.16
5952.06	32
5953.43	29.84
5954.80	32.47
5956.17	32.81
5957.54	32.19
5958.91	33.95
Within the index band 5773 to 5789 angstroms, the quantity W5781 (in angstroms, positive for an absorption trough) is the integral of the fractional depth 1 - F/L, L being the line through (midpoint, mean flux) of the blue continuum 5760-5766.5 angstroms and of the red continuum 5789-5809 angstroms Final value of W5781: 0.8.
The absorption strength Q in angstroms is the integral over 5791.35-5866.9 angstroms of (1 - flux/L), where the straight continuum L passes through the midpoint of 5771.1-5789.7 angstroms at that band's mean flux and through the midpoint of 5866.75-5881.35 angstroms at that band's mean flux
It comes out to -3.3 angstroms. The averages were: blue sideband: 30.5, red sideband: 30.5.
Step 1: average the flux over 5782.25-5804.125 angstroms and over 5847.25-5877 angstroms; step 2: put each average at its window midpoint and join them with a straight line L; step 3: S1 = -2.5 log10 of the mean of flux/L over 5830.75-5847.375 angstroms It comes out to -0.042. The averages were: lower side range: 31.2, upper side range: 31.1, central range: 32.3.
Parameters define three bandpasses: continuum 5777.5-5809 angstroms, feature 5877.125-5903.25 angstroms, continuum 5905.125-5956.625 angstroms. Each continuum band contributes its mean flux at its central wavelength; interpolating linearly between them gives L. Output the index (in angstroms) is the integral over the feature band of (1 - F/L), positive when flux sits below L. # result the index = 8.0 angstroms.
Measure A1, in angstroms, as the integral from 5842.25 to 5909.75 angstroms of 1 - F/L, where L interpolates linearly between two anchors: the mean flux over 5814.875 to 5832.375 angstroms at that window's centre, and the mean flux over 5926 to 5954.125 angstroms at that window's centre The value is 9.1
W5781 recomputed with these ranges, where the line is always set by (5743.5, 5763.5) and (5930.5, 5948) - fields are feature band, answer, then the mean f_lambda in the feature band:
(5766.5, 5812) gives 1.5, 31.1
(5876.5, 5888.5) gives 1.9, 26.9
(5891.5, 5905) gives 4.2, 21.9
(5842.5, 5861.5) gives 0.0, 32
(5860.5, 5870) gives 0.5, 30.3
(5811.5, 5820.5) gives -0.3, 33.2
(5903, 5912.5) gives 0.1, 31.5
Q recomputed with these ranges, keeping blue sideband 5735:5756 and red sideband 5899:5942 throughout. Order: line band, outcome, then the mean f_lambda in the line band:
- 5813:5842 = -0.5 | 32.2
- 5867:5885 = 0.8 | 30.1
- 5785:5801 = 0.1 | 31.5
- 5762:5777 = -0.1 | 31.9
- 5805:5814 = 0.0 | 31.5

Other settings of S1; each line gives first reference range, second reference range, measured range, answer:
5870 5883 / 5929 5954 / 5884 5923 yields 0.218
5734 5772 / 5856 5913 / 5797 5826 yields -0.083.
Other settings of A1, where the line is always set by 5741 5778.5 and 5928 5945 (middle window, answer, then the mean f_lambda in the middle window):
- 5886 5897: 6.05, 14.4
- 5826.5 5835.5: 0.14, 31.6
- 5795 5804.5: 0.01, 32.1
